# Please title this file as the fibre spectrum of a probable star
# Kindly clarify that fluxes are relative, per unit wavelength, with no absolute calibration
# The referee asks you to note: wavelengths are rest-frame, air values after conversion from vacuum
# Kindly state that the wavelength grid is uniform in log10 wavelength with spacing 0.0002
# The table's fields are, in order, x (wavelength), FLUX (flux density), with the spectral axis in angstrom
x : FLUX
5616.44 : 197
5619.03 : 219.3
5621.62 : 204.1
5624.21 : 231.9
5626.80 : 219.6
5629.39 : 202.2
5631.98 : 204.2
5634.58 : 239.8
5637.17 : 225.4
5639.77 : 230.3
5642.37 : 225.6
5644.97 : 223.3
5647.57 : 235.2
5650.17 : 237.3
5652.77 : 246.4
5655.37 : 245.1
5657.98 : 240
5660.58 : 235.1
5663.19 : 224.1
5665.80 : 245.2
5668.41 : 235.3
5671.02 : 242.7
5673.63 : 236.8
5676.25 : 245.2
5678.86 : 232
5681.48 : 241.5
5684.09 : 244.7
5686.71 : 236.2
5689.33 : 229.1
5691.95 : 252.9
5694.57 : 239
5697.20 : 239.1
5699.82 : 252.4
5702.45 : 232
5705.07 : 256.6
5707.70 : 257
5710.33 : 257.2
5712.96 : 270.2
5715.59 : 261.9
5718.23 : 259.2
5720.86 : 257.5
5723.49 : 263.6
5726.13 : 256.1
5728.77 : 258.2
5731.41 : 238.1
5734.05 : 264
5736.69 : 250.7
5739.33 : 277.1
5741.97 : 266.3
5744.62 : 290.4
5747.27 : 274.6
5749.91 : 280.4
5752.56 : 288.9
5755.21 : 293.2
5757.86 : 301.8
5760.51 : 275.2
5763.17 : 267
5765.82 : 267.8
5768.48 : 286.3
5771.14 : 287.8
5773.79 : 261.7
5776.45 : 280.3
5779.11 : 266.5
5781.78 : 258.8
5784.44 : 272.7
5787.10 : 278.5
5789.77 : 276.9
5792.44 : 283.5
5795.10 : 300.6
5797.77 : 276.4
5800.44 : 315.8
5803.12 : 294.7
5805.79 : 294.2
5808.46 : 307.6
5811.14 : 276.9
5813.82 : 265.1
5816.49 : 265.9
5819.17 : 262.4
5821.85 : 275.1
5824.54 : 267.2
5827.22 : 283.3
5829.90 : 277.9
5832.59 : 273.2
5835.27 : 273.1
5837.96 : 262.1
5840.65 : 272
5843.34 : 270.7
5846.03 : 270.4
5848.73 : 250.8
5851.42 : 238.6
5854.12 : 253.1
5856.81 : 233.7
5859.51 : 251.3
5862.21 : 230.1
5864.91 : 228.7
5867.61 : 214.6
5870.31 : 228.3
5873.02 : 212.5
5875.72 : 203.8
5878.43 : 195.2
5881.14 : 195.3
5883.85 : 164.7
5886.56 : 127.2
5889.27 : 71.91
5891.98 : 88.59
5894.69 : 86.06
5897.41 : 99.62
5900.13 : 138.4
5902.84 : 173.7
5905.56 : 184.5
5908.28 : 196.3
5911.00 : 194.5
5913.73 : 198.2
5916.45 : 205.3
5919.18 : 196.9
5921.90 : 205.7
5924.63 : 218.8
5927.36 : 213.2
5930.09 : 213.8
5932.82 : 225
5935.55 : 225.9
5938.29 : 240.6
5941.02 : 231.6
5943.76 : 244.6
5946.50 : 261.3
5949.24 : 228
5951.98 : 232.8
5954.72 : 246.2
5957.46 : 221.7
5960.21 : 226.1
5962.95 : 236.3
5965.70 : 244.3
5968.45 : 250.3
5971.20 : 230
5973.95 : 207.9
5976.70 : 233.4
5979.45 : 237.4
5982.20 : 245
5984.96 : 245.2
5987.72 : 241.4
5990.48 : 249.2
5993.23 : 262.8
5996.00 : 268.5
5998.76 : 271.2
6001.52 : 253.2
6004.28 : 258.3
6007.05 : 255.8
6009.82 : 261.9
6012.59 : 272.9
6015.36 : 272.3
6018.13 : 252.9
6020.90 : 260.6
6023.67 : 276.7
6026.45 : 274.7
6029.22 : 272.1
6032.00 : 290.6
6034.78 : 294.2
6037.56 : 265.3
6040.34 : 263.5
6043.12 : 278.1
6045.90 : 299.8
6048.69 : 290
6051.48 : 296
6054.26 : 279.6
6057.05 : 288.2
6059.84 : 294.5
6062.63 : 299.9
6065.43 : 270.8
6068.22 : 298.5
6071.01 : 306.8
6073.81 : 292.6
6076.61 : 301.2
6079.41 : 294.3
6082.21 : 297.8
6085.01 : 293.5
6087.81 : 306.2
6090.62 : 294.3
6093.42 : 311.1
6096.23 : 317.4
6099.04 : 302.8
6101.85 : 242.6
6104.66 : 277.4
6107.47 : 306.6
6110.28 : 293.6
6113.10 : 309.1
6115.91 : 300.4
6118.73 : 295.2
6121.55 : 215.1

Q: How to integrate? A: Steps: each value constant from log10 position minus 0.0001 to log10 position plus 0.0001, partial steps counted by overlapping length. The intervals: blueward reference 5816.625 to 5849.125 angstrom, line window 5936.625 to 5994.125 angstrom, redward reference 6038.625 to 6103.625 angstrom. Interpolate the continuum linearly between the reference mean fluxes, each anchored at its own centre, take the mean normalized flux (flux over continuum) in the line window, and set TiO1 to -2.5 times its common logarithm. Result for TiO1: 0.18 mag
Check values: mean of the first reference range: 270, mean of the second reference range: 292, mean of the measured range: 239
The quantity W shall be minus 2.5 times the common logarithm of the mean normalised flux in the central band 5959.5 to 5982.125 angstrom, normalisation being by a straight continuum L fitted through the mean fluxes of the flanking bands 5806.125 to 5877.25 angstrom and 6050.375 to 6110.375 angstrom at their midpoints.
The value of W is 0.18 mag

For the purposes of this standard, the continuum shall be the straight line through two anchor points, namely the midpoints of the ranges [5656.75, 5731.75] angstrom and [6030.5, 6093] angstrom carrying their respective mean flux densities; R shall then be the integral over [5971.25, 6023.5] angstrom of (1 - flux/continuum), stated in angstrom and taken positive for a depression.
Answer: 5.62 angstrom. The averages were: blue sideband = 246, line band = 253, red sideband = 291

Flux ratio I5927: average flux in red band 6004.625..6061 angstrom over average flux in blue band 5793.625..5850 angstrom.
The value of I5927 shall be 1.0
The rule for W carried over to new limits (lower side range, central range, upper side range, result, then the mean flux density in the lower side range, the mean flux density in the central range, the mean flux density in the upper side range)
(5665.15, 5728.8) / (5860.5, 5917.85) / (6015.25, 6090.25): 0.47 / 248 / 174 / 286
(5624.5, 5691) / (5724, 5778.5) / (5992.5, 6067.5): -0.12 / 233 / 273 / 275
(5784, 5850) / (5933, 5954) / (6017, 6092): 0.19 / 278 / 237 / 287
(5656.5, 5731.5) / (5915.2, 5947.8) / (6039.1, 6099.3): 0.23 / 246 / 224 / 294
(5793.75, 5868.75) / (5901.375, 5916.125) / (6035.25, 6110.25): 0.40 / 267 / 190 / 291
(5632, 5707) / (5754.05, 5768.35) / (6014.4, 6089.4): -0.13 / 238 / 281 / 286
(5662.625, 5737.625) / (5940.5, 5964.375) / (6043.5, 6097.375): 0.19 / 248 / 237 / 296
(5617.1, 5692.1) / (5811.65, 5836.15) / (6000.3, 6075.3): -0.08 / 232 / 272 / 279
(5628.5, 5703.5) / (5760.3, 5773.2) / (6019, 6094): -0.11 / 235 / 276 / 288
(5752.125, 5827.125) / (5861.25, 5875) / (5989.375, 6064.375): 0.25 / 280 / 222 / 274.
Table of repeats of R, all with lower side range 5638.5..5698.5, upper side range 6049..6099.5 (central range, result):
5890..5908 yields 9.3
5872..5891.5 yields 7.7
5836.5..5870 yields 2.1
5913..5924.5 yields 3.0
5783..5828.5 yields -4.3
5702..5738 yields -1.7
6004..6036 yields 2.0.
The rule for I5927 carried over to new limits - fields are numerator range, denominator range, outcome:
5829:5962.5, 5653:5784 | 0.82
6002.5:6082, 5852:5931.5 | 1.50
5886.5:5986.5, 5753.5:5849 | 0.74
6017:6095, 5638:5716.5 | 1.19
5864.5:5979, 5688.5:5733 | 0.80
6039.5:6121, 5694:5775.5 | 1.10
